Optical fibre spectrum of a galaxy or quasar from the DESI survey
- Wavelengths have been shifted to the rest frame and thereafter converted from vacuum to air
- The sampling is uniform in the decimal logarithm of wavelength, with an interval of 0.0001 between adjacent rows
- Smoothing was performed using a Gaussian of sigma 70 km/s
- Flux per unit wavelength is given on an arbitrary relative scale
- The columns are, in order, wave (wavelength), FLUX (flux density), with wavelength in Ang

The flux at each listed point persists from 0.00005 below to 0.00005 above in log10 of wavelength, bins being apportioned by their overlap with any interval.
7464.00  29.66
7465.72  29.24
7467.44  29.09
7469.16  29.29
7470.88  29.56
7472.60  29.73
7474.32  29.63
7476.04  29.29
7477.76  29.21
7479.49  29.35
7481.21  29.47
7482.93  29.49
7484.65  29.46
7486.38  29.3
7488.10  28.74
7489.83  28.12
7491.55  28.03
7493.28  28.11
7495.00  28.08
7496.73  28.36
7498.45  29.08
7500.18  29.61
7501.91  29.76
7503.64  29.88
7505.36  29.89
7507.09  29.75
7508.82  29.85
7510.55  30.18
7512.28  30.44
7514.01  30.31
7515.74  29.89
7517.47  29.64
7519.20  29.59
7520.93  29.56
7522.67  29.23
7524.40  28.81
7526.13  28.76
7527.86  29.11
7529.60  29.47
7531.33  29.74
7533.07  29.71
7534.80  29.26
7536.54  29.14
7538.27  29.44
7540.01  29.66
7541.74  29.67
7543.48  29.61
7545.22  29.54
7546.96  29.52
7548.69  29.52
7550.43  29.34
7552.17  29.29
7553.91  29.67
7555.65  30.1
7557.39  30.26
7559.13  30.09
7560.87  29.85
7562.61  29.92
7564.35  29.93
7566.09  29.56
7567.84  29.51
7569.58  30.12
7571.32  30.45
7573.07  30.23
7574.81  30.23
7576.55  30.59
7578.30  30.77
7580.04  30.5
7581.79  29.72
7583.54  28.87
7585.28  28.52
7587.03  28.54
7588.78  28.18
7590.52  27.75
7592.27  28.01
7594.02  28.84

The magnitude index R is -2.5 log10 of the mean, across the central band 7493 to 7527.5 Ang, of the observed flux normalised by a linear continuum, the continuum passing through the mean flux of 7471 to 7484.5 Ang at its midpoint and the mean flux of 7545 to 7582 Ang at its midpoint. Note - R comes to 0.01 mag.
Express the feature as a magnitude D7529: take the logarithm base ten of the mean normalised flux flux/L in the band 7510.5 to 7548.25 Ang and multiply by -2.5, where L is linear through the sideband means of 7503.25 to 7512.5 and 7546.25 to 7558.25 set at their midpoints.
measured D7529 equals 0.011 mag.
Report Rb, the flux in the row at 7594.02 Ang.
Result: 28.84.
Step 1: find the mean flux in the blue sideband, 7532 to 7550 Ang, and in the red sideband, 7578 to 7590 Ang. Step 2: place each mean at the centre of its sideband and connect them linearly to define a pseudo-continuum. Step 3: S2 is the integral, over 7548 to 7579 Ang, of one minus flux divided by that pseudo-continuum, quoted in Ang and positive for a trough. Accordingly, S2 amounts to -0.66 Ang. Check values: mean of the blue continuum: 29.5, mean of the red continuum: 29.2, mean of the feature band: 30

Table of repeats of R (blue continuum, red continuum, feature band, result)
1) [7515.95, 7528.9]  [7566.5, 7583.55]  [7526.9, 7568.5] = 0.00 mag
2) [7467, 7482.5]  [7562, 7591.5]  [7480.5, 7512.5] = 0.01 mag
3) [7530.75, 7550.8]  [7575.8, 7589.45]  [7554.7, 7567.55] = -0.02 mag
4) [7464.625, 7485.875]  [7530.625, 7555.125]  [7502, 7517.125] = -0.02 mag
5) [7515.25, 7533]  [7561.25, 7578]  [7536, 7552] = 0.01 mag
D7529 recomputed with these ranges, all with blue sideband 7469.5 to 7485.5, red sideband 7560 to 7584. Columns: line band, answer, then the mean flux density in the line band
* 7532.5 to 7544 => 0.01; 29.5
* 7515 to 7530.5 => 0.01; 29.3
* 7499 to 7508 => 0.00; 29.7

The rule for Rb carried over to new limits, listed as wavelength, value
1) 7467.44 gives 29.09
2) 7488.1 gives 28.74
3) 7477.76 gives 29.21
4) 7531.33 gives 29.74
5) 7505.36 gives 29.89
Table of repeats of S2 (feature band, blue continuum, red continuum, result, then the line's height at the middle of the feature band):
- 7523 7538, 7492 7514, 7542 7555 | 0.11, 29.5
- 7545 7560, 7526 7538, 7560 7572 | -0.01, 29.7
